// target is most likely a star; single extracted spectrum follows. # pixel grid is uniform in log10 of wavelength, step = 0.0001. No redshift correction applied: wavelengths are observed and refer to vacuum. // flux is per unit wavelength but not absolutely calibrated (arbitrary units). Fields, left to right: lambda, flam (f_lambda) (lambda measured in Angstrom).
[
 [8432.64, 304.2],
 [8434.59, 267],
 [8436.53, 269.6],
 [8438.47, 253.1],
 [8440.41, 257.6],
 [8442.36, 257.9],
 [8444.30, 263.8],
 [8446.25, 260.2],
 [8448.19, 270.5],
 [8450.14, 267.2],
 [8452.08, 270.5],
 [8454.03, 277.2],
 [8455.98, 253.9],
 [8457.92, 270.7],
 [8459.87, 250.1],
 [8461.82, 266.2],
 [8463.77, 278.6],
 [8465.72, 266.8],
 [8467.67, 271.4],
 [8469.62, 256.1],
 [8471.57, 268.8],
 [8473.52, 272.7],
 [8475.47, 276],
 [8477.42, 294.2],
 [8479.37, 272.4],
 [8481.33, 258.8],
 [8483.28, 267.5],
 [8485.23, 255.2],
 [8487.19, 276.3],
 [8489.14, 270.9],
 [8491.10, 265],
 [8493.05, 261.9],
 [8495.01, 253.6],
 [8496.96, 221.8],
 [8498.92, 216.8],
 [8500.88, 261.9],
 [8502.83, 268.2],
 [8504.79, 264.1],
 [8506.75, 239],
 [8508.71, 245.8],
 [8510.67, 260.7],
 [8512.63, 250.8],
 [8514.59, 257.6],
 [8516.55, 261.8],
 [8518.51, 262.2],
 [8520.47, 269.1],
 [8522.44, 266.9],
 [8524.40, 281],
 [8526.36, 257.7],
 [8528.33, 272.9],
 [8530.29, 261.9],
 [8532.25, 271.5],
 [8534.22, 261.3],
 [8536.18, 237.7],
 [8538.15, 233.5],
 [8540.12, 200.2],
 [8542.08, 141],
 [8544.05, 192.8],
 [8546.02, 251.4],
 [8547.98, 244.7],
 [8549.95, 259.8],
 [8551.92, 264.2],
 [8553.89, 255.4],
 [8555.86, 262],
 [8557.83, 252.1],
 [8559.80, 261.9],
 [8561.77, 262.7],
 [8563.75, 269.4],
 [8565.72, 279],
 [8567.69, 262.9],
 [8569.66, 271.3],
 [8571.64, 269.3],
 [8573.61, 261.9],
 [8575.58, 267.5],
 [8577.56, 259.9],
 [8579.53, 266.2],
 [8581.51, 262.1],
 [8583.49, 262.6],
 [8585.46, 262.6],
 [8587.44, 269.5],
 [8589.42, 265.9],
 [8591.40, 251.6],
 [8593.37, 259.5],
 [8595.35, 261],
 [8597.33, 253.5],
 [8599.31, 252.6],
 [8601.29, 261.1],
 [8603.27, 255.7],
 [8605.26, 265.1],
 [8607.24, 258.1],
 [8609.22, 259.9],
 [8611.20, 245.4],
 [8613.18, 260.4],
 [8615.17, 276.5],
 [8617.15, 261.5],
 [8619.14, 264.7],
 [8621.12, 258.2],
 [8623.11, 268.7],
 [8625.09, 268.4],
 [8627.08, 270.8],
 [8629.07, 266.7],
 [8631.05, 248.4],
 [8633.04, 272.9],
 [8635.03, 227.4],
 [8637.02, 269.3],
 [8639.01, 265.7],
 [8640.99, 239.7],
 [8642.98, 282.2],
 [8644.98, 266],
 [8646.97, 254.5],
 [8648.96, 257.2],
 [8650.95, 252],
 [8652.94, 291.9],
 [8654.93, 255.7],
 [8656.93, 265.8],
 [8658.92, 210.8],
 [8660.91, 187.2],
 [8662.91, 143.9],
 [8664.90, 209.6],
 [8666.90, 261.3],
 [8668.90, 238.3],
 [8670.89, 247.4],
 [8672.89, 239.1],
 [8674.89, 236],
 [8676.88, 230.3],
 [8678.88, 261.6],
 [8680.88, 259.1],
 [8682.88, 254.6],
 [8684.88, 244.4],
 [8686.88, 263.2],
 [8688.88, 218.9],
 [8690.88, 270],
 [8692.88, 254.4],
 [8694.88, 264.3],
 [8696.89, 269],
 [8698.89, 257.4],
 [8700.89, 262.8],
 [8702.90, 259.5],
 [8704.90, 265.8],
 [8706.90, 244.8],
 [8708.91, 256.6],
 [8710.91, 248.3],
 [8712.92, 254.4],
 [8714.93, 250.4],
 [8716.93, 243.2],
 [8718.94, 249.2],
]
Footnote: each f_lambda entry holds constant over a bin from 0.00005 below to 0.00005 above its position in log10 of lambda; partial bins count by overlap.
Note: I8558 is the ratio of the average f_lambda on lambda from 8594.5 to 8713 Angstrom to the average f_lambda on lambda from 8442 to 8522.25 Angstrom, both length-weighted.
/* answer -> 0.96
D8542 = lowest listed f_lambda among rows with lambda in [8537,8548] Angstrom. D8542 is 141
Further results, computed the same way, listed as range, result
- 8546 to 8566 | 244.7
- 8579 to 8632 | 245.4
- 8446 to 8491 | 250.1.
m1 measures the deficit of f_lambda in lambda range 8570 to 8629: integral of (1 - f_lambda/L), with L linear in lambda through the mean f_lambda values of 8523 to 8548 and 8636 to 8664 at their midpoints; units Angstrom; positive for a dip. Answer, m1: -4.7 Angstrom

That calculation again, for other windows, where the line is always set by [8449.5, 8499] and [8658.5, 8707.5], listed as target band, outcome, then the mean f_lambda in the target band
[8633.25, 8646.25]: -0.6 Angstrom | 259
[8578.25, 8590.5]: -0.6 Angstrom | 265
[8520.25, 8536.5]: -0.4 Angstrom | 265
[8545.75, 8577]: -0.9 Angstrom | 262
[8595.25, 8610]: -0.4 Angstrom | 258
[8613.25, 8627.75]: -1.0 Angstrom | 266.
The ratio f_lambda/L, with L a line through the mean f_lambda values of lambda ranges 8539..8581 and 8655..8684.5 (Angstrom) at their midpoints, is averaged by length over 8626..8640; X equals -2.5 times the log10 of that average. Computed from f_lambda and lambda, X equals -0.09 mag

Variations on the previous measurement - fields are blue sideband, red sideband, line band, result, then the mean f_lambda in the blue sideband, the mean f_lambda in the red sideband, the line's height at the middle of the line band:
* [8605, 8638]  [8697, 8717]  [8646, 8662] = 0.05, 261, 256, 259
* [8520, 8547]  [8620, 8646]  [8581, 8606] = -0.03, 242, 262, 254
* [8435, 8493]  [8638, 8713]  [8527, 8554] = 0.09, 267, 248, 260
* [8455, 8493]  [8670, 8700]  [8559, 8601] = -0.02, 268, 251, 260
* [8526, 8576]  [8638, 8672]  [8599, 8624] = -0.06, 251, 243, 246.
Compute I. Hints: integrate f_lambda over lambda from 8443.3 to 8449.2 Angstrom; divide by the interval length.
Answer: 265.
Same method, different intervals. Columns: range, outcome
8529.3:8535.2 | 265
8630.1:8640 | 257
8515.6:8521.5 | 264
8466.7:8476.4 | 269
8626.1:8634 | 265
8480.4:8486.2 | 261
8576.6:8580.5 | 263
